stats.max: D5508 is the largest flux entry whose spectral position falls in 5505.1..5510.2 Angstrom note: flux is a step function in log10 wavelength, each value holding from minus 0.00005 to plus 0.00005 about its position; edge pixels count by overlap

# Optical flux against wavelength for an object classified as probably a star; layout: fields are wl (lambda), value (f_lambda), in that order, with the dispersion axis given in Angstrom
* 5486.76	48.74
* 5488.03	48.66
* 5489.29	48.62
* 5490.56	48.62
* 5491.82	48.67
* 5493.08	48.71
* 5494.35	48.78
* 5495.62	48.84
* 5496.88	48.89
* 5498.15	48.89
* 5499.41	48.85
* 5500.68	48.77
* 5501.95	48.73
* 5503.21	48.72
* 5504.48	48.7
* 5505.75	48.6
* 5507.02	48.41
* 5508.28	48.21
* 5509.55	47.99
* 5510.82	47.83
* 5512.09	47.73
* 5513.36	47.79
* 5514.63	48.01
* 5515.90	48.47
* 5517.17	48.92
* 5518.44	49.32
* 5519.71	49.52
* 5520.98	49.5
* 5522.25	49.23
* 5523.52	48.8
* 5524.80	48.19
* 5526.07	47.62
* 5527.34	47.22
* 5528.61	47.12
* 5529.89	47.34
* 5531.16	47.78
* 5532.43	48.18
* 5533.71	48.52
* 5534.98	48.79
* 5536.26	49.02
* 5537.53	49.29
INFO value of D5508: 48.6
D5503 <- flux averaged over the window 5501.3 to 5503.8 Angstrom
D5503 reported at 48.8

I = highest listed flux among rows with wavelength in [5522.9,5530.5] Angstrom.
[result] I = 48.8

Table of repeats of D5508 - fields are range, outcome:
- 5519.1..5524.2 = 49.52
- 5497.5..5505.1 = 48.89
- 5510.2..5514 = 47.83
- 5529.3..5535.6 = 48.79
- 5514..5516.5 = 48.47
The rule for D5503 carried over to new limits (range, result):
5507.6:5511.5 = 48.1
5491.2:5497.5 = 48.8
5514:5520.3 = 48.9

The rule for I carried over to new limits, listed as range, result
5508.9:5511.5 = 47.99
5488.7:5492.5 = 48.67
